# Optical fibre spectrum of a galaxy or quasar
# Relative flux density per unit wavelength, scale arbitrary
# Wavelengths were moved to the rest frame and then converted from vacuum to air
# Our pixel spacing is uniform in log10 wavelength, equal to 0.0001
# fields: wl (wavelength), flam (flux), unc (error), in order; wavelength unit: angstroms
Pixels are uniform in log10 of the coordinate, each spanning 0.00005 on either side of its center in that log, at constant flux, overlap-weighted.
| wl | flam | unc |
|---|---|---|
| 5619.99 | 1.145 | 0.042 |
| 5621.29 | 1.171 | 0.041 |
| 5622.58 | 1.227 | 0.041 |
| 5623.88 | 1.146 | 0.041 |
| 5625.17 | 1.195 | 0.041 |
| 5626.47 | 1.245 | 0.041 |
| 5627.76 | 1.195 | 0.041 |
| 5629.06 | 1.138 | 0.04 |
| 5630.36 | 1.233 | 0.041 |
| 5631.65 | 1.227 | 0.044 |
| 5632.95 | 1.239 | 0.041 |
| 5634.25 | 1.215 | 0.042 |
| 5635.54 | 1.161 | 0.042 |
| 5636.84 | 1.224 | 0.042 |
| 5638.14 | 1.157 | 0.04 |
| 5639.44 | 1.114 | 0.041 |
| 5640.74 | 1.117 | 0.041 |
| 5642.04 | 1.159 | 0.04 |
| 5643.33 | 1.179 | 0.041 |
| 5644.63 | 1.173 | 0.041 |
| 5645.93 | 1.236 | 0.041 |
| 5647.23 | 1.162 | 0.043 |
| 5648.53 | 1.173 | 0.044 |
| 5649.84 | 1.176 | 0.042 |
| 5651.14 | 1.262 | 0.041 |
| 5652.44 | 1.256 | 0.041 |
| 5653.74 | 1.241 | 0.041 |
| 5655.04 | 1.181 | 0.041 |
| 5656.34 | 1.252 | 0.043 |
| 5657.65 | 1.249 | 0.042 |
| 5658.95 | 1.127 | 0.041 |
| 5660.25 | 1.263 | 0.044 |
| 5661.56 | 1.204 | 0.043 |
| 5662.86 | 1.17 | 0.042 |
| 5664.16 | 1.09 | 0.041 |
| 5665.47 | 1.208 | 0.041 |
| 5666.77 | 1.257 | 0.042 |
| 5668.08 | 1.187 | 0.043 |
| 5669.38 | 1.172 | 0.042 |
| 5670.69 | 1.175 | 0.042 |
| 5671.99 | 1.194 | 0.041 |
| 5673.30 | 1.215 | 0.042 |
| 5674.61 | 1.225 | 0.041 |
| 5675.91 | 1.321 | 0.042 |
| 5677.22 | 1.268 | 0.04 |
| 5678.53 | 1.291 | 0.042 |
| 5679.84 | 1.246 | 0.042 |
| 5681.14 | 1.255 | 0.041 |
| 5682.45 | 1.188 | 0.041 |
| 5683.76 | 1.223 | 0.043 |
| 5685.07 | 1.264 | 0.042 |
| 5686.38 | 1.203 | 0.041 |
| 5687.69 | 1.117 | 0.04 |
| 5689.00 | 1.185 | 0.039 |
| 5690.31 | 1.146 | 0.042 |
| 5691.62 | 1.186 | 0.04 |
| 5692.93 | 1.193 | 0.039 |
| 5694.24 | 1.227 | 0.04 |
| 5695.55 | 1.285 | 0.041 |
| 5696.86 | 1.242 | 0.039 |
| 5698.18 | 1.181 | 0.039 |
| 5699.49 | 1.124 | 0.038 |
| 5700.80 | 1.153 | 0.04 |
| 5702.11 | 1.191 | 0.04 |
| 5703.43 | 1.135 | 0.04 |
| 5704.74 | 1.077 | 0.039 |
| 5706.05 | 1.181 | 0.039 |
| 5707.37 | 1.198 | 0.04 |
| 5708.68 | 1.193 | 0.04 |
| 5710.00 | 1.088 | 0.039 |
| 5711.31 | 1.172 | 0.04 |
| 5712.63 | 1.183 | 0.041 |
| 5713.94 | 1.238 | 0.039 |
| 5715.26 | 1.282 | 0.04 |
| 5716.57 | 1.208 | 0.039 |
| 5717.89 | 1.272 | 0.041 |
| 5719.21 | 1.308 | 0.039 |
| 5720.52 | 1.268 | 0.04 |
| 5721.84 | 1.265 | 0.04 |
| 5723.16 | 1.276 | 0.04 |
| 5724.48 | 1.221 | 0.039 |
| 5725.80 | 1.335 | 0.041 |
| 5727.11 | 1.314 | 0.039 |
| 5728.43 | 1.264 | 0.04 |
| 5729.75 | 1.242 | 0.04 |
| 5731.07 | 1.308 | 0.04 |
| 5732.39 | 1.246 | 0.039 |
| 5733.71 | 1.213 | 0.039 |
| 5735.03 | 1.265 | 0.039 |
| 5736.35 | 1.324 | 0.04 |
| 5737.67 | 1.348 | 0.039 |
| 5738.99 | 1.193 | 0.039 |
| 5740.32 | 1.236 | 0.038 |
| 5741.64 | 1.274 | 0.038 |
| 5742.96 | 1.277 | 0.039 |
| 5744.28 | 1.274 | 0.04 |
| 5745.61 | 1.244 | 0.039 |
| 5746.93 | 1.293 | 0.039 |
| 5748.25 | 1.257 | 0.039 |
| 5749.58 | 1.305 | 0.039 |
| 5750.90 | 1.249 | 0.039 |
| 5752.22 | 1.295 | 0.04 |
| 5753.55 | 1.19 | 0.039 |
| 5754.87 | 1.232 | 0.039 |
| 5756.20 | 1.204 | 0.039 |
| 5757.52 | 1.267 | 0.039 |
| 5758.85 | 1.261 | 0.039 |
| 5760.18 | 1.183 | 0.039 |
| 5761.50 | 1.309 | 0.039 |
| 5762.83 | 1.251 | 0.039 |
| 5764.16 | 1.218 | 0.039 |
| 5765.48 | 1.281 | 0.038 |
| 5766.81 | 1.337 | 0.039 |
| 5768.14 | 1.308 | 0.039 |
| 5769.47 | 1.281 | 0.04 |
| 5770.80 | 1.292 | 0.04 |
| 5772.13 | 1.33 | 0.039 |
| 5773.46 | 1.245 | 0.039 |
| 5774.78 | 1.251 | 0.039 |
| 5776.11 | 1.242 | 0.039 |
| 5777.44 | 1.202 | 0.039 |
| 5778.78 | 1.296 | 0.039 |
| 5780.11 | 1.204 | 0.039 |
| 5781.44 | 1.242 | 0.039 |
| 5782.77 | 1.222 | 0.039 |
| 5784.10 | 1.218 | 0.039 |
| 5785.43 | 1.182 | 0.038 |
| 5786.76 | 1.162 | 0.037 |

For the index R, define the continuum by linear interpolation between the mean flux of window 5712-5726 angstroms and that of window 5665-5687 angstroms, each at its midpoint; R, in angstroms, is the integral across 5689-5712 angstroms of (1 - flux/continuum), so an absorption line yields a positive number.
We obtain 1.3 angstroms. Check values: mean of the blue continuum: 1.23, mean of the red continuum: 1.26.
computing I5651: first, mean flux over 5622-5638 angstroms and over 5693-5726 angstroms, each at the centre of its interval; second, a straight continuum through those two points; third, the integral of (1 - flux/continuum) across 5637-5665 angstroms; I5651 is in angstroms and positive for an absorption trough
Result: 0.4 angstroms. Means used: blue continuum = 1.2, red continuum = 1.21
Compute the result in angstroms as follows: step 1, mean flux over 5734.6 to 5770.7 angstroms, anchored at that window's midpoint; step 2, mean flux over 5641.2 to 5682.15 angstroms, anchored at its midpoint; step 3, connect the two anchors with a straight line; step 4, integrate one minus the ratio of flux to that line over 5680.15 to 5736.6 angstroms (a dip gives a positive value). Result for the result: 0.9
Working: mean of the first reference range 1.21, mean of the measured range 1.22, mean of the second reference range 1.27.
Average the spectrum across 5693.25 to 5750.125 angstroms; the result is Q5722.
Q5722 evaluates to 1.24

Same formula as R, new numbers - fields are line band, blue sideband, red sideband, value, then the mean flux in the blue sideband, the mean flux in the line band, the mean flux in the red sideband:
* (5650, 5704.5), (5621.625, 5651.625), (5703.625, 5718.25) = -0.9 angstroms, 1.19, 1.21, 1.19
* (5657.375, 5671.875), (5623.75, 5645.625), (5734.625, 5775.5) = 0.2 angstroms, 1.19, 1.19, 1.27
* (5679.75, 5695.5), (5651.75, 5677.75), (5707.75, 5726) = 0.2 angstroms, 1.21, 1.2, 1.23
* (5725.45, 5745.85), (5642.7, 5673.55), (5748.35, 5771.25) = -0.4 angstroms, 1.2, 1.27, 1.26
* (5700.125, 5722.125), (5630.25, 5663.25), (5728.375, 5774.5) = 0.7 angstroms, 1.2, 1.2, 1.27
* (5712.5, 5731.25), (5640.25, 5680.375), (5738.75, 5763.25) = -0.4 angstroms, 1.21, 1.27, 1.25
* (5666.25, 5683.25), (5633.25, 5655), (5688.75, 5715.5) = -0.6 angstroms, 1.19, 1.23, 1.18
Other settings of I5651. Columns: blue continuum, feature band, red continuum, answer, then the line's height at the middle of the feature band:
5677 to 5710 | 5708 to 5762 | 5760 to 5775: -0.5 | 1.24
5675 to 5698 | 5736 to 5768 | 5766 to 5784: -0.2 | 1.25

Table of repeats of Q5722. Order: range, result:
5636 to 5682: 1.2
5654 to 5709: 1.2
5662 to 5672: 1.18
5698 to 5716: 1.17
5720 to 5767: 1.26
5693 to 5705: 1.18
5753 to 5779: 1.26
